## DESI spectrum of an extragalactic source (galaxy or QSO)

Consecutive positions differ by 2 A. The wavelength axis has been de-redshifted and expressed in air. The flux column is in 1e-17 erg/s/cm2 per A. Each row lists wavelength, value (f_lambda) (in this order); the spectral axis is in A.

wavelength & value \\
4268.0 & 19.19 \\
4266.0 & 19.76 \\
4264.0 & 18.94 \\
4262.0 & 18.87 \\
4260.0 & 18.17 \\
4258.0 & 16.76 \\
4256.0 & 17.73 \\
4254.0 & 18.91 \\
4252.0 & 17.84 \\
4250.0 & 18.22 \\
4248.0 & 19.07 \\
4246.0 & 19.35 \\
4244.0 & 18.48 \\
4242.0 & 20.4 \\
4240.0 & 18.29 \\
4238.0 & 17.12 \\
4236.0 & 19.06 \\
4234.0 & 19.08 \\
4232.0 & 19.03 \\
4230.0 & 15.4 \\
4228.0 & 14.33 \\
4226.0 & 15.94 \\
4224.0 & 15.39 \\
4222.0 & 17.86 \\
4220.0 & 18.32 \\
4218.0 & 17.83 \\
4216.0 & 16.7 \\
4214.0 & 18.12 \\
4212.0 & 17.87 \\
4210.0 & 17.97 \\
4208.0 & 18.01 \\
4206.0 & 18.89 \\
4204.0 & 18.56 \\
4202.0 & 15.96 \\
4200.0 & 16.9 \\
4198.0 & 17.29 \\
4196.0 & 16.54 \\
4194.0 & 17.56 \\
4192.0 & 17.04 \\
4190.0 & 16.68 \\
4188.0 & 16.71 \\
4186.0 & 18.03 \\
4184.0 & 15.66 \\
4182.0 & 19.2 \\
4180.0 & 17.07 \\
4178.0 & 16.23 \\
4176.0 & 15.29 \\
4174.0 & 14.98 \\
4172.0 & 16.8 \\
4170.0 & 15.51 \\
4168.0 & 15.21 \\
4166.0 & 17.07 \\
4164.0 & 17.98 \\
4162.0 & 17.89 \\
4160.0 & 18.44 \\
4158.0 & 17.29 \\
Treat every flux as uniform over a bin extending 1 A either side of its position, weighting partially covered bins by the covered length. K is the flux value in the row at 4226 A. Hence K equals 15.94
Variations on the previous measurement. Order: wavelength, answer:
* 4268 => 19.19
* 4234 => 19.08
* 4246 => 19.35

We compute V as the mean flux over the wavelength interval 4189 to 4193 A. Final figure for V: 16.9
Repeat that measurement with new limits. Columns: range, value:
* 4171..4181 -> 16.1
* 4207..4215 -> 18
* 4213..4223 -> 17.8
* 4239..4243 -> 19.3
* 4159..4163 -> 18.2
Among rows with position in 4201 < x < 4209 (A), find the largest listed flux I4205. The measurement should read 18.89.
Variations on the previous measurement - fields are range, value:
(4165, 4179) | 17.07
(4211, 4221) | 18.32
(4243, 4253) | 19.35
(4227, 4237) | 19.08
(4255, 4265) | 18.94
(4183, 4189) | 18.03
